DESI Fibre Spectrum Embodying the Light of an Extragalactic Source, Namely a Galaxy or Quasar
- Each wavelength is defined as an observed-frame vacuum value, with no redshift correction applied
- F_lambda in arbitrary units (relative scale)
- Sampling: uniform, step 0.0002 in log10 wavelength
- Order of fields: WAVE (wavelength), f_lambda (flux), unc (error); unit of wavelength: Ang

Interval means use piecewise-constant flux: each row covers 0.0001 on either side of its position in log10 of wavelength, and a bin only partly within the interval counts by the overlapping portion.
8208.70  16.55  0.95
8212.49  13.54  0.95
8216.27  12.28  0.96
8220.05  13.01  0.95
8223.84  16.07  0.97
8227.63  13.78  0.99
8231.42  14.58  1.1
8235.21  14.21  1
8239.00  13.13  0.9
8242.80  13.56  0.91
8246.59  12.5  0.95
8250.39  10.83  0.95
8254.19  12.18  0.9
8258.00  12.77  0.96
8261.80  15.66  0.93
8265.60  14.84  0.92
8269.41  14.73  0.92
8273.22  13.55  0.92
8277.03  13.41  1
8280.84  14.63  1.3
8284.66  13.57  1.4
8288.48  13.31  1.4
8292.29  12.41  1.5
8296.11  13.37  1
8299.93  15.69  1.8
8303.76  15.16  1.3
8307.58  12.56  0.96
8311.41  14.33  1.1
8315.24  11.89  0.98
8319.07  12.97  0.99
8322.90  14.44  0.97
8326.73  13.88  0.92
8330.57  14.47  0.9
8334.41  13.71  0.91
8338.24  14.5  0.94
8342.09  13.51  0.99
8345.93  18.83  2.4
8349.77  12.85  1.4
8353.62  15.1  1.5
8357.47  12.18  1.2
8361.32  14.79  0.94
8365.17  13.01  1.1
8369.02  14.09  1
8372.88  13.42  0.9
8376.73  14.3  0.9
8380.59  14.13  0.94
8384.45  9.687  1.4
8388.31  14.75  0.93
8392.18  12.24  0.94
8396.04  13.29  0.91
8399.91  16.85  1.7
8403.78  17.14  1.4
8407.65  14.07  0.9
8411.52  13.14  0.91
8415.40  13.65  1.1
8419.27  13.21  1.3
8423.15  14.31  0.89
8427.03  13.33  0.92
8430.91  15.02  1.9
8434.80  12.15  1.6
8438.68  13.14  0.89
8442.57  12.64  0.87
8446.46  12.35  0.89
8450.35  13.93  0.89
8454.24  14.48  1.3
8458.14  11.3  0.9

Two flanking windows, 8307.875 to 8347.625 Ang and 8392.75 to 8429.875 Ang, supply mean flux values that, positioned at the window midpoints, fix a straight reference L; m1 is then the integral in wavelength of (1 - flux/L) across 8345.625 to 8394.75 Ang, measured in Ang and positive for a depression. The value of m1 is 2.0 Ang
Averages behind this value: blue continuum 14.2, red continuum 14.3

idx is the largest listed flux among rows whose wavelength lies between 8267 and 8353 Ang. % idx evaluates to 18.83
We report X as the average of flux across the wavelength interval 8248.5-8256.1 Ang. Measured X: 11.5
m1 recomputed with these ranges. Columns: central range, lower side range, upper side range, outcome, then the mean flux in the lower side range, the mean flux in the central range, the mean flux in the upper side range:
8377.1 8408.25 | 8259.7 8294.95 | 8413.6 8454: -1.1 Ang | 14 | 14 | 13.4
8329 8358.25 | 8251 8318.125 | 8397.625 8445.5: -1.4 Ang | 13.7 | 14.5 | 14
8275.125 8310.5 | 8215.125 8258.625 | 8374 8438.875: -0.9 Ang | 13.3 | 13.8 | 13.8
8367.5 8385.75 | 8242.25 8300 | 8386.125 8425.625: 1.1 Ang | 13.5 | 13.2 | 14.2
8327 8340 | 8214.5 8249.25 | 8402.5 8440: -0.4 Ang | 13.6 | 14.2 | 13.9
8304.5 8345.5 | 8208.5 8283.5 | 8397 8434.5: 0.5 Ang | 13.7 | 13.9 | 14.4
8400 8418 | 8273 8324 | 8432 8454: -2.0 Ang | 13.7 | 14.7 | 13.1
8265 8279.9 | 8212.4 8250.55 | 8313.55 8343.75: -0.6 Ang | 13.5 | 14.1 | 13.7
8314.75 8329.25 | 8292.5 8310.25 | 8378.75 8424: 0.5 Ang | 14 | 13.5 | 13.9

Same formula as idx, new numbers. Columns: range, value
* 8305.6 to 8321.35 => 14.33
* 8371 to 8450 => 17.14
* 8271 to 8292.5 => 14.63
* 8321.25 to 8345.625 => 14.5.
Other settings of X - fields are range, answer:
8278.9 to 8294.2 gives 13.5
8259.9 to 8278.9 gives 14.4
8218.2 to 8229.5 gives 14.3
